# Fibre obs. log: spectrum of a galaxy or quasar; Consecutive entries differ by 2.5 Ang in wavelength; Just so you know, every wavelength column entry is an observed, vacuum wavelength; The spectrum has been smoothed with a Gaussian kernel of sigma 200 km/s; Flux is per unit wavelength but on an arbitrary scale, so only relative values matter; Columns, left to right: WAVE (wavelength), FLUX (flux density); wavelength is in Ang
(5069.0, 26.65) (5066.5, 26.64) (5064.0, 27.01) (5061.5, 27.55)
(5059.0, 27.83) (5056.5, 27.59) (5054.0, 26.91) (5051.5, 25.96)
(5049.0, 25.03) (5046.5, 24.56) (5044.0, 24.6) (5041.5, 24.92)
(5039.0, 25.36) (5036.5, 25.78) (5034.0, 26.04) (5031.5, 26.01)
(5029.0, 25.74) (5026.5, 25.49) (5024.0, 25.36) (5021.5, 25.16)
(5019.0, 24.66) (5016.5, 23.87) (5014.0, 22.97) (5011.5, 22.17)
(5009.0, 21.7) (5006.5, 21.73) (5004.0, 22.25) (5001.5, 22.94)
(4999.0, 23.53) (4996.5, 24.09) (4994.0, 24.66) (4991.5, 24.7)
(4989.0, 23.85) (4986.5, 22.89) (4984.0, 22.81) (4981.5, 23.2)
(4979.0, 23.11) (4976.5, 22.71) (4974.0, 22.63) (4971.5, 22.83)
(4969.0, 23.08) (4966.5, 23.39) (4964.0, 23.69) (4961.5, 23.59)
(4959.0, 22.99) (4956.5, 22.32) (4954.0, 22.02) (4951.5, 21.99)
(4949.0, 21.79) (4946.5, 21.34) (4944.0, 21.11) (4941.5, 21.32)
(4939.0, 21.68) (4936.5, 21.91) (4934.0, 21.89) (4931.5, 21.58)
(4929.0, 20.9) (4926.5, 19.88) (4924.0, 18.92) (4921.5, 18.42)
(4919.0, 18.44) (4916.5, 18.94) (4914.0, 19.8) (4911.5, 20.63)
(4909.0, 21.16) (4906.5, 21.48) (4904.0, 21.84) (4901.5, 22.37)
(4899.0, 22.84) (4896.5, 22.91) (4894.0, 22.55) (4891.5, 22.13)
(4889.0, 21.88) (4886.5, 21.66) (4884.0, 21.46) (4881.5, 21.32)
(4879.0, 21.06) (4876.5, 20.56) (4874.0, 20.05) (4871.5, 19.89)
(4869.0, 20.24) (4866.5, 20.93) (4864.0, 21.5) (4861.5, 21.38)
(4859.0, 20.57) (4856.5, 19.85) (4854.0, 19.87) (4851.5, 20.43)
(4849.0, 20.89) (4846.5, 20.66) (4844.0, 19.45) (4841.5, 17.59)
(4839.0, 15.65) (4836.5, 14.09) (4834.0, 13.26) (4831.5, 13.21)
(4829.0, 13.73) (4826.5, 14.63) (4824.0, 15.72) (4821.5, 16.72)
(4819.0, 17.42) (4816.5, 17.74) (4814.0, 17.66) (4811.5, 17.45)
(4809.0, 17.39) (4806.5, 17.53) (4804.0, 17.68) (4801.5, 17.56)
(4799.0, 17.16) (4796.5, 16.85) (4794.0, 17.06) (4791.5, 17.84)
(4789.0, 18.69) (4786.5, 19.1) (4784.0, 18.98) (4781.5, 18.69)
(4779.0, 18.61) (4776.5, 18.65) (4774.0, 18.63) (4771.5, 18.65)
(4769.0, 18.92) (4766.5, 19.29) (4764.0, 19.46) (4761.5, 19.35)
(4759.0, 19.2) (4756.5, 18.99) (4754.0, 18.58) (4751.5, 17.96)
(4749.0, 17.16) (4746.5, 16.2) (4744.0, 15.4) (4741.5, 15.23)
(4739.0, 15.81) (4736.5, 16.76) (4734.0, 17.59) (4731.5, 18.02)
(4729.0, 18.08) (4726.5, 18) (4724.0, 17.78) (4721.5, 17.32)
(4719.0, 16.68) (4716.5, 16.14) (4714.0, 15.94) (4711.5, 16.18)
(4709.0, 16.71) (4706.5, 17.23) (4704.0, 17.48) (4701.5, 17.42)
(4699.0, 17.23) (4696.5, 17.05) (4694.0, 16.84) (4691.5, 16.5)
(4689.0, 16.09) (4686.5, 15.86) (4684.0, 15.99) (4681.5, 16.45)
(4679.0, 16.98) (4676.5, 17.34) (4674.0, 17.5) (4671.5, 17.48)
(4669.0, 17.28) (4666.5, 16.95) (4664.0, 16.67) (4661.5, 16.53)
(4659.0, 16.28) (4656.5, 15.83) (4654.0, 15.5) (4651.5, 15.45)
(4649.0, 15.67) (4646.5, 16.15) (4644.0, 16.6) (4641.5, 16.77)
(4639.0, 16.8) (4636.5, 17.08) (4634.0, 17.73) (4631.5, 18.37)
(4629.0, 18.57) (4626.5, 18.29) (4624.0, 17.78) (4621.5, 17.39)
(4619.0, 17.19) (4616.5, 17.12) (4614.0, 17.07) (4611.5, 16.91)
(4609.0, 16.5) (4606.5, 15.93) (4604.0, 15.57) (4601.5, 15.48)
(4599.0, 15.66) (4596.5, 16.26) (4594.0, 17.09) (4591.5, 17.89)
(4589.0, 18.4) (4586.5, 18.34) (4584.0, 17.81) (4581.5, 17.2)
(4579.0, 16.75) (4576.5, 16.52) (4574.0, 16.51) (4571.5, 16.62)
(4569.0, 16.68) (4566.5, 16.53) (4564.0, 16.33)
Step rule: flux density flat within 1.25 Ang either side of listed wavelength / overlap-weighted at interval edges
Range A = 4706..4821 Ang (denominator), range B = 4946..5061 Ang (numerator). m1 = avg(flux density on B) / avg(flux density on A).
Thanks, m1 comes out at 1.36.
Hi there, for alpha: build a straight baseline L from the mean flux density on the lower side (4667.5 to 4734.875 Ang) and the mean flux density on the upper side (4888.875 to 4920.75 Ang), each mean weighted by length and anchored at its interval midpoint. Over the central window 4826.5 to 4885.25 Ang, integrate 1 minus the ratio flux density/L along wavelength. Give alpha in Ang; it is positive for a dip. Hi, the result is 3.8 Ang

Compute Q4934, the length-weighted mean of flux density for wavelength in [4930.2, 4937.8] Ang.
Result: 21.8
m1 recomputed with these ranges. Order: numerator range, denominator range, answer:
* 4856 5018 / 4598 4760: 1.29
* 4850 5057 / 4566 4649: 1.32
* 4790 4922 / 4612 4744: 1.13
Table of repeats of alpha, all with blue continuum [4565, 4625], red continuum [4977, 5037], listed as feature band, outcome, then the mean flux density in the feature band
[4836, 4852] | 2.0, 18.5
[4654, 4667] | 1.2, 16.3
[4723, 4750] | 3.3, 16.9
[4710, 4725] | 1.8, 16.7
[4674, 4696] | 2.2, 16.6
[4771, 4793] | 1.6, 18.6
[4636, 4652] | 1.2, 16.4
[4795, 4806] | 1.7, 17.3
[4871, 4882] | 0.6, 20.6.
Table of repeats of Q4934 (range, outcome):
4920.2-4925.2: 18.7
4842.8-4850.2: 20.3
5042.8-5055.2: 25.4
